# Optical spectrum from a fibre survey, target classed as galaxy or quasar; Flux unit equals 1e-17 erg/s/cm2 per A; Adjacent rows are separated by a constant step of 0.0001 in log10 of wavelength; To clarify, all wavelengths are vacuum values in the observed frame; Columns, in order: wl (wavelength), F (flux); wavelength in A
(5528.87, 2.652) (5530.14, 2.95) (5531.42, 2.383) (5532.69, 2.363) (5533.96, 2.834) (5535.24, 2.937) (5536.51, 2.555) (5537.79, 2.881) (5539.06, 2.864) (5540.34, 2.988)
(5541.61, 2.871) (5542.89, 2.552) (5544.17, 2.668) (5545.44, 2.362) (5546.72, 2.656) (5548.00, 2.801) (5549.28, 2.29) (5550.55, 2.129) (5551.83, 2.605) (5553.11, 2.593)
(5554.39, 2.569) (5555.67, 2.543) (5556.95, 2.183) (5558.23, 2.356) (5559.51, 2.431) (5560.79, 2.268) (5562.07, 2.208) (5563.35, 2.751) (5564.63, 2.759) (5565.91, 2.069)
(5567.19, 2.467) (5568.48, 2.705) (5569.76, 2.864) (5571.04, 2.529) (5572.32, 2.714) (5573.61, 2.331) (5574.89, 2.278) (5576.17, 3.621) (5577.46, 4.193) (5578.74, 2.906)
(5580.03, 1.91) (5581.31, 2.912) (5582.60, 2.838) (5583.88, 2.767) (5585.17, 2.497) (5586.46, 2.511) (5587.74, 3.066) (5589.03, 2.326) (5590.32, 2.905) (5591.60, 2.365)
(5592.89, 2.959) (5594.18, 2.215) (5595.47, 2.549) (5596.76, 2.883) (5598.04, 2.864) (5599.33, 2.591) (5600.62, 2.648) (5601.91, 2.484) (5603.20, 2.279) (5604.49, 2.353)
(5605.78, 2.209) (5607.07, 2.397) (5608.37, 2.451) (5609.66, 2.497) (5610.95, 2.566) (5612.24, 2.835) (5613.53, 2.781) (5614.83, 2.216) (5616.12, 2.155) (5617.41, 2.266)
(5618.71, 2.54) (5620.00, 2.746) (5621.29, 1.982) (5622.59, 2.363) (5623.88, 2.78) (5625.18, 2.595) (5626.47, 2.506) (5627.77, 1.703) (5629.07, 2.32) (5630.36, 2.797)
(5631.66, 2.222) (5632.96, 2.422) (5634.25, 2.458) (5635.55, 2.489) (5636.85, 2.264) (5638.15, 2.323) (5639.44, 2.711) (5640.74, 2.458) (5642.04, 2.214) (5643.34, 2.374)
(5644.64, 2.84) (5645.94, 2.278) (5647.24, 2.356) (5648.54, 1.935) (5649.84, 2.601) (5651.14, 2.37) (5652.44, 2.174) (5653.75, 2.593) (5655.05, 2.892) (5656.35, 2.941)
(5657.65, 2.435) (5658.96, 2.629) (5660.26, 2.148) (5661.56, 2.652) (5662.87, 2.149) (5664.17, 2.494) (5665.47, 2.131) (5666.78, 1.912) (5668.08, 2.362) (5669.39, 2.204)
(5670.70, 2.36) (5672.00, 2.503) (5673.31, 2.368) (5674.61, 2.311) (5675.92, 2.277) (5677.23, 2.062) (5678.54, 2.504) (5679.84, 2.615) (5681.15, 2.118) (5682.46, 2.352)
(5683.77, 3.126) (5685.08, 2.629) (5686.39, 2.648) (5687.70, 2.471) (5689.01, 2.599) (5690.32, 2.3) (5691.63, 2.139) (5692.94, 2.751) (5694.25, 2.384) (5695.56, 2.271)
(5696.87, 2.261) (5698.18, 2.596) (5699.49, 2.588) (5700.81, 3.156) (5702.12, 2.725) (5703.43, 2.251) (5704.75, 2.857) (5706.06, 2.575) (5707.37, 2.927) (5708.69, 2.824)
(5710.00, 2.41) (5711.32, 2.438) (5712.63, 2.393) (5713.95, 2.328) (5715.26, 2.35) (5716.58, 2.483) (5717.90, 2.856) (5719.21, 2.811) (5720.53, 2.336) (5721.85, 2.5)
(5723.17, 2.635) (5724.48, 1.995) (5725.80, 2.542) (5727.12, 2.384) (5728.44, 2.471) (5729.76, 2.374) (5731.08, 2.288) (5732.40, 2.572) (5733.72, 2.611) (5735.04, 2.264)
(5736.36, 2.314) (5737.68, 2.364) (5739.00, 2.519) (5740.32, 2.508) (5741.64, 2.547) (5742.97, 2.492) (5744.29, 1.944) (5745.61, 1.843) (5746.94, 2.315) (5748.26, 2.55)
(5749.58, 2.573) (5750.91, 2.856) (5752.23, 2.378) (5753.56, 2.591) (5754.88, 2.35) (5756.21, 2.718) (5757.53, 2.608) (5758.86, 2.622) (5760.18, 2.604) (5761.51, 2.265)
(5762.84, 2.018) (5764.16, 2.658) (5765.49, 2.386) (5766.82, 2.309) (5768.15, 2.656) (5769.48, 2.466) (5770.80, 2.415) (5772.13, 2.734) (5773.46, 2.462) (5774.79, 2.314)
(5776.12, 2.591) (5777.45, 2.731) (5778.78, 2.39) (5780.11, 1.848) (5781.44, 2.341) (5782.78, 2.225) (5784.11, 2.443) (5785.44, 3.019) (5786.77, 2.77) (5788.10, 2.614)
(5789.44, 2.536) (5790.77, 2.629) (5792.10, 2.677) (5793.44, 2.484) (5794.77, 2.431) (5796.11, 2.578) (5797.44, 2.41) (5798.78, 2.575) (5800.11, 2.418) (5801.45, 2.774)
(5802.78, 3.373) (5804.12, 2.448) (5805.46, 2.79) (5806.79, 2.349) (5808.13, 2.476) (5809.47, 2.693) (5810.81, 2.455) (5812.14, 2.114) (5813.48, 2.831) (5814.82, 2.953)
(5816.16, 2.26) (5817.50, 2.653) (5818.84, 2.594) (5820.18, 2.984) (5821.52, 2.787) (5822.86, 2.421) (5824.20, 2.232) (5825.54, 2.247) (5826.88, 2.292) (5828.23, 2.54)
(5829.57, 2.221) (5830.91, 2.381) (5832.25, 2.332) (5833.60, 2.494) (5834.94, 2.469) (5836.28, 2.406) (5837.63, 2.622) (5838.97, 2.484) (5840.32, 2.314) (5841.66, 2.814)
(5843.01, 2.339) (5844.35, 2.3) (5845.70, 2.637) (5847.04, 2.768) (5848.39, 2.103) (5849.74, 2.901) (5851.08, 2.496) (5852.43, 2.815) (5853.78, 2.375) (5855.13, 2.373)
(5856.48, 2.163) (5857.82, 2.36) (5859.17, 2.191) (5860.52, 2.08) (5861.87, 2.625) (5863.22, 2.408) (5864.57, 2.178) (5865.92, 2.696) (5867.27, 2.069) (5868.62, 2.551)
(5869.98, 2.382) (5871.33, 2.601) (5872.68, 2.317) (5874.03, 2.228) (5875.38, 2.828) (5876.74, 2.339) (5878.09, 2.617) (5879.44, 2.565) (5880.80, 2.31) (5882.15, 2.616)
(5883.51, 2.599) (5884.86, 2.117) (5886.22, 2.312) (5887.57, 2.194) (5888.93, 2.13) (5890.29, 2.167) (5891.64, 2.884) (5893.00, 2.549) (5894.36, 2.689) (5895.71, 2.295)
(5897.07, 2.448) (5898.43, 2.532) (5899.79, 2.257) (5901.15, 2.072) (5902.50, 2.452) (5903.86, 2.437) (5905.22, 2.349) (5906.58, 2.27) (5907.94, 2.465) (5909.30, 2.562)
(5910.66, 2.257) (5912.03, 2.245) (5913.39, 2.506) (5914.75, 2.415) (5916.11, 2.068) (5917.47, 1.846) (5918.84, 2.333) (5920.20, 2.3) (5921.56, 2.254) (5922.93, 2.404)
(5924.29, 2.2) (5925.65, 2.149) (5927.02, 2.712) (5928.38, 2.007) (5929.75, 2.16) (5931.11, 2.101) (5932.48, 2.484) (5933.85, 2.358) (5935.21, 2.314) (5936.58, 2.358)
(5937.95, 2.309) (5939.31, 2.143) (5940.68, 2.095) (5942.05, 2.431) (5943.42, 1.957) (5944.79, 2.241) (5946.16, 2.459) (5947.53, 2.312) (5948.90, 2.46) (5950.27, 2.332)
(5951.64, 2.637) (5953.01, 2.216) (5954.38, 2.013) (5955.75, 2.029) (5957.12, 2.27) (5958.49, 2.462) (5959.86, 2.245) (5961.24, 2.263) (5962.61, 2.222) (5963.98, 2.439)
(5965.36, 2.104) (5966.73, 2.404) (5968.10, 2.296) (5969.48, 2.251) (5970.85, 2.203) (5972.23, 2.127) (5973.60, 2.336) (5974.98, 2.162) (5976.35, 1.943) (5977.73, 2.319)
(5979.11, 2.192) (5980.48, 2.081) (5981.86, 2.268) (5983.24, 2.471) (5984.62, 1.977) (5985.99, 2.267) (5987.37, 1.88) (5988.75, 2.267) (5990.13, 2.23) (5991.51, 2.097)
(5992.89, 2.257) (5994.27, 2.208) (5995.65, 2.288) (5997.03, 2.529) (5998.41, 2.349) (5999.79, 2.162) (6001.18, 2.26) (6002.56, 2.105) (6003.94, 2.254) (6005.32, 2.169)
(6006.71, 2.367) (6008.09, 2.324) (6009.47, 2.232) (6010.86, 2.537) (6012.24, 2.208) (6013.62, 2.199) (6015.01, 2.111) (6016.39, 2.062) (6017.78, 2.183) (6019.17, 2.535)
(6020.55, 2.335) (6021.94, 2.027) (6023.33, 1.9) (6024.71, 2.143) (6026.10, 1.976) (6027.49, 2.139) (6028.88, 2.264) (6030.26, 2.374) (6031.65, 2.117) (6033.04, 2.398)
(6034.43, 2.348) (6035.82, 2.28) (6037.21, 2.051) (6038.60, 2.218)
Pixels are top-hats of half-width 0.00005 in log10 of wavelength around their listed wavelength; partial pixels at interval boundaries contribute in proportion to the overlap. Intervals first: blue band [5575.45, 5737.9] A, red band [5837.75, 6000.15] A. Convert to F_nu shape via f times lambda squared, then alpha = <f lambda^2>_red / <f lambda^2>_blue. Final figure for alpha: 1.02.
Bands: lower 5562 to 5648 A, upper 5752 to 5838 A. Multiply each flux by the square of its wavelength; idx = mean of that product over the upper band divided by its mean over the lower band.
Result 1.06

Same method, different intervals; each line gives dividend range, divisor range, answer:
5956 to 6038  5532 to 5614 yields 0.99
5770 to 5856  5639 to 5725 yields 1.07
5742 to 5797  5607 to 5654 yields 1.07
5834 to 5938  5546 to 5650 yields 1.05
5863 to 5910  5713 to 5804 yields 1.01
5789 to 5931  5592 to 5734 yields 1.06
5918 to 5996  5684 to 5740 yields 0.98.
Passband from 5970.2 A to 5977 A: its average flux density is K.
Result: 2.16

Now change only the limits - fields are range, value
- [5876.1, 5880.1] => 2.51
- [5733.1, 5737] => 2.4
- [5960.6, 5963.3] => 2.25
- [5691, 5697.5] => 2.36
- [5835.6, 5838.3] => 2.51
